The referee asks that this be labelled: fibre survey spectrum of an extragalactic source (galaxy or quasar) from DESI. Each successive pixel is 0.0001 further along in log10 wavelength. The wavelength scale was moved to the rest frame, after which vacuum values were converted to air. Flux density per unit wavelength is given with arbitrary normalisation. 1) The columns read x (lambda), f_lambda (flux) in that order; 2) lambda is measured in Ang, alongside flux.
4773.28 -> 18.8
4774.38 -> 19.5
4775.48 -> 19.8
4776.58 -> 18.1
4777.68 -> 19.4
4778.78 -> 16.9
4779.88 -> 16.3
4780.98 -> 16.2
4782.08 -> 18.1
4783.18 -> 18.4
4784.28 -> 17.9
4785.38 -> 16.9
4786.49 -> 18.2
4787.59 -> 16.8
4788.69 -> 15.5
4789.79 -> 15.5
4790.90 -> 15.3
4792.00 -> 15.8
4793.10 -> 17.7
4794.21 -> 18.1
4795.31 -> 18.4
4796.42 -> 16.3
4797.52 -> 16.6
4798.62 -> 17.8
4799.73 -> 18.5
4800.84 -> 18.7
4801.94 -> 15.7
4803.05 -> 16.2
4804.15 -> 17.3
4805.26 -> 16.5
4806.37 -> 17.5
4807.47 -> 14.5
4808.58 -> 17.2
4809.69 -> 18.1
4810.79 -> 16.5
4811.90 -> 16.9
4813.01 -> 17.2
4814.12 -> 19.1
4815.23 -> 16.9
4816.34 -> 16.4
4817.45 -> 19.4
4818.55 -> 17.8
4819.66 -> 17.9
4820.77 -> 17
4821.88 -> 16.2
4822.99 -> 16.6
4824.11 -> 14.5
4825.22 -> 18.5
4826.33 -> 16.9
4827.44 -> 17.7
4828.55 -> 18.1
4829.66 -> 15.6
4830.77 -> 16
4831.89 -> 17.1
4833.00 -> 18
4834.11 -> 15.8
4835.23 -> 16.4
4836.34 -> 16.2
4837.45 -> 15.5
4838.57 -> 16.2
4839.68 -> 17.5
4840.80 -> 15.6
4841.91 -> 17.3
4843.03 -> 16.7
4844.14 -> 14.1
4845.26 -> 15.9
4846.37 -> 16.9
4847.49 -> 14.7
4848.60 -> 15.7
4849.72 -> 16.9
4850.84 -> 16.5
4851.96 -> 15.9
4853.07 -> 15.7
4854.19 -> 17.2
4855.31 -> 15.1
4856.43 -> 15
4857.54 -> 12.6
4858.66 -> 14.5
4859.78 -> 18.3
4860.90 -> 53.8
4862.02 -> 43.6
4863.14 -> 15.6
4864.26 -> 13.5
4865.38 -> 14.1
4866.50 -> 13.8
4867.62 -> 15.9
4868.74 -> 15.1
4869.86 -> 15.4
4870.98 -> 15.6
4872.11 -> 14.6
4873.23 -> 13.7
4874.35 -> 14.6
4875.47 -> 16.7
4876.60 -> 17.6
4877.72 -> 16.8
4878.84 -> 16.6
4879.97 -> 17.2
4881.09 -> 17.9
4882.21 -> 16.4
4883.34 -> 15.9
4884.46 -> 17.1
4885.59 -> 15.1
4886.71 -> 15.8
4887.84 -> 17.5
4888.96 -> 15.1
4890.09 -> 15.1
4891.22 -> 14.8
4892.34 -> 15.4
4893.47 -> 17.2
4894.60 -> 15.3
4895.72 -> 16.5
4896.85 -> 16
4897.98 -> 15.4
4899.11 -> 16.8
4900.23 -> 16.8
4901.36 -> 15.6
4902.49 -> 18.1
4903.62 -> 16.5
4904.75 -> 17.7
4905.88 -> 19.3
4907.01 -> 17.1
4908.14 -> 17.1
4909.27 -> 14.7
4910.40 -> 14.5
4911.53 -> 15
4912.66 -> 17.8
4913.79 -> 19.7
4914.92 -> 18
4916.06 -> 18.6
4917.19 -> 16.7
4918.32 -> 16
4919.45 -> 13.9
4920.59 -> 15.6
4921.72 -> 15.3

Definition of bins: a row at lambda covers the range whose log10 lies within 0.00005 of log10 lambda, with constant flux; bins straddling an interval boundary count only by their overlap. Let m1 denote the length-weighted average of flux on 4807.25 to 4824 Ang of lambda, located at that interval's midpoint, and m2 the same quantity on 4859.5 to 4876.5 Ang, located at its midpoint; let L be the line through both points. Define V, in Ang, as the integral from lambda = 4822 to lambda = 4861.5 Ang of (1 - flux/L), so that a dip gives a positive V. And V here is 2.3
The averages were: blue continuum 17.2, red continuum 19.6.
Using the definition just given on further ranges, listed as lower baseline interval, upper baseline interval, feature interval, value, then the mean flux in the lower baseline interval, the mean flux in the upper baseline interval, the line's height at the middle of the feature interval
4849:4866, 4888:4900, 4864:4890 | 2.77 Ang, 19.8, 15.9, 17.7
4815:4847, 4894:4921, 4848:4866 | -3.15 Ang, 16.7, 16.6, 16.7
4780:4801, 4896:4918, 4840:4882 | -1.17 Ang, 17.1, 16.9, 17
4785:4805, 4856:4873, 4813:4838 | 1.40 Ang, 17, 19.3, 18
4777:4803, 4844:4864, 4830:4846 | 2.13 Ang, 17.2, 19.4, 18.8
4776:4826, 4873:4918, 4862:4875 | 0.53 Ang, 17.1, 16.5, 16.7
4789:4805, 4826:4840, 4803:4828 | -0.42 Ang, 17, 16.7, 16.8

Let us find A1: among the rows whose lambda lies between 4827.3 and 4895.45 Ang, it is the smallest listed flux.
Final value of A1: 12.6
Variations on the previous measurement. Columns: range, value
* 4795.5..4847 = 14.1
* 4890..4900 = 14.8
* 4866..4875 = 13.7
